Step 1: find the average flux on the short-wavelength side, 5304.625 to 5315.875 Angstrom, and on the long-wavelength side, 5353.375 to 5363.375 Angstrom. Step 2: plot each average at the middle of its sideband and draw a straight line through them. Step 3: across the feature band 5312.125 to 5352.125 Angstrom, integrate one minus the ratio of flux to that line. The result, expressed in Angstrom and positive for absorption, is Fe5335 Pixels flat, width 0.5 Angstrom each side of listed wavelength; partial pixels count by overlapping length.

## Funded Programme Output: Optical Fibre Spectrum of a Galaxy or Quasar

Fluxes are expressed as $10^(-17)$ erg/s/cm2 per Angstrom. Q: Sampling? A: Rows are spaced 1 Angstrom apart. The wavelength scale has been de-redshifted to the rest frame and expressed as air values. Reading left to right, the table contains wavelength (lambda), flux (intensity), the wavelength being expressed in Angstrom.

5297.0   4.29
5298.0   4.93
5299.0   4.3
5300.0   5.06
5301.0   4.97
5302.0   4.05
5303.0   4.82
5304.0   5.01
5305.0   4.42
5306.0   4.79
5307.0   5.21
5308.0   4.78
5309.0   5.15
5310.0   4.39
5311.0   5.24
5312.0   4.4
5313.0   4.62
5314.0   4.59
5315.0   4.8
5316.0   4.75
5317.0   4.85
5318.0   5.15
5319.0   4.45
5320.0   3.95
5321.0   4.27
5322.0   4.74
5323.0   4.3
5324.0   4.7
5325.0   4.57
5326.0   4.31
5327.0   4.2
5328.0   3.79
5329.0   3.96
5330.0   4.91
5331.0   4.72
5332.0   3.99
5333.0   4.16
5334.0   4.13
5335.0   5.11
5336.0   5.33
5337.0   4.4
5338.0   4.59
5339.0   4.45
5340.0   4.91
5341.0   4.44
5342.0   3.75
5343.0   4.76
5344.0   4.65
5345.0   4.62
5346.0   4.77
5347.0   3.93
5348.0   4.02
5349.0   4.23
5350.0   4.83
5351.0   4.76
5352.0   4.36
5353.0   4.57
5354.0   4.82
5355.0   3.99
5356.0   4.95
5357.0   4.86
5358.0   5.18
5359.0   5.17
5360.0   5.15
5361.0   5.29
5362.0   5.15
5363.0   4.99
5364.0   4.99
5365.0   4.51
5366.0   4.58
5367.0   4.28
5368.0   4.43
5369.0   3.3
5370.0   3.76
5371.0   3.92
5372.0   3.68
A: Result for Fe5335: 2.9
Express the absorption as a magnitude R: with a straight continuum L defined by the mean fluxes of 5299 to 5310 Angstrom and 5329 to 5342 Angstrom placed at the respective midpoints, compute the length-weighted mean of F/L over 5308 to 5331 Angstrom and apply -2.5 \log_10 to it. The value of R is 0.025 mag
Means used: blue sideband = 4.78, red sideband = 4.54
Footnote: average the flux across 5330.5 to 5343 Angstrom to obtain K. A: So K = 4.51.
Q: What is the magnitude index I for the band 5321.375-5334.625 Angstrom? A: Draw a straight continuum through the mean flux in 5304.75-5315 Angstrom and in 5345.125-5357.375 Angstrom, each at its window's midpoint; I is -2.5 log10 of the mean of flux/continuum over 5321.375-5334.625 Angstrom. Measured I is 0.07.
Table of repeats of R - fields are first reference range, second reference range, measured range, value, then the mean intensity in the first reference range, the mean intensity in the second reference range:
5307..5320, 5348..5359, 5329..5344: 0.04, 4.75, 4.65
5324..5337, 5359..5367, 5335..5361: 0.01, 4.44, 4.92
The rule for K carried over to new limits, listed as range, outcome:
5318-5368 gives 4.57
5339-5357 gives 4.5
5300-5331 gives 4.61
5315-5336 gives 4.48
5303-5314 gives 4.79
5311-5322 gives 4.62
